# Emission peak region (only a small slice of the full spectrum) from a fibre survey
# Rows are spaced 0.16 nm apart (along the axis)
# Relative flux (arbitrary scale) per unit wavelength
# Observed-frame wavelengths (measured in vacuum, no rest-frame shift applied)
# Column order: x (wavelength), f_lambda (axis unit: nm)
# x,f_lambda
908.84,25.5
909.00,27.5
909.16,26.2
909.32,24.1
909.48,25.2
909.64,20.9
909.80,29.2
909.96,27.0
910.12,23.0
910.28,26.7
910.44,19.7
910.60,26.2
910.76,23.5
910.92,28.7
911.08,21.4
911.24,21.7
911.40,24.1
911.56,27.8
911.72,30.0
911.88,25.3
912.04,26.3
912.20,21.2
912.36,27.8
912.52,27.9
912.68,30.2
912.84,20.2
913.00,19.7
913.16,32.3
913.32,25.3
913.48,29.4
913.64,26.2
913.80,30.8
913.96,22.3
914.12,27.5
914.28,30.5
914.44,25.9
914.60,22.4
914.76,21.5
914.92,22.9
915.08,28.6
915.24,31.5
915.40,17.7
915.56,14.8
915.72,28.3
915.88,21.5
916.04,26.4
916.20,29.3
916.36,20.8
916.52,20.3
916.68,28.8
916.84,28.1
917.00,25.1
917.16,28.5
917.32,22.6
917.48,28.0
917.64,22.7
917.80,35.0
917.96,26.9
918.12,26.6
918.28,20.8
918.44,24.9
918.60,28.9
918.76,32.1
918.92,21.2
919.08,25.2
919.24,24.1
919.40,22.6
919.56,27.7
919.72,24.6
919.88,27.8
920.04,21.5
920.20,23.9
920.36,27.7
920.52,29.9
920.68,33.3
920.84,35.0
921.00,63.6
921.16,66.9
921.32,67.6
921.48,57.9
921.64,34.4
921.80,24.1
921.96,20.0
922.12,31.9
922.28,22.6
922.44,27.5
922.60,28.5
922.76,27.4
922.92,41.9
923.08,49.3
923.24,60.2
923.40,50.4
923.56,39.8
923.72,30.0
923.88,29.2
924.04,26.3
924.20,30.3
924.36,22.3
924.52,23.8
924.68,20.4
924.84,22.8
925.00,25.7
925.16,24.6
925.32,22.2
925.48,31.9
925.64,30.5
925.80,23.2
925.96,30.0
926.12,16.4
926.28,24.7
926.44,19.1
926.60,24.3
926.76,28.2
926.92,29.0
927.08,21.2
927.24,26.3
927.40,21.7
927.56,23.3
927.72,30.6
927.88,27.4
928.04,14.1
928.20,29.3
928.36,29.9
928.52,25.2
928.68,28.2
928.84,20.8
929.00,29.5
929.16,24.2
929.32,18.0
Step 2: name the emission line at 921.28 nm [S II]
